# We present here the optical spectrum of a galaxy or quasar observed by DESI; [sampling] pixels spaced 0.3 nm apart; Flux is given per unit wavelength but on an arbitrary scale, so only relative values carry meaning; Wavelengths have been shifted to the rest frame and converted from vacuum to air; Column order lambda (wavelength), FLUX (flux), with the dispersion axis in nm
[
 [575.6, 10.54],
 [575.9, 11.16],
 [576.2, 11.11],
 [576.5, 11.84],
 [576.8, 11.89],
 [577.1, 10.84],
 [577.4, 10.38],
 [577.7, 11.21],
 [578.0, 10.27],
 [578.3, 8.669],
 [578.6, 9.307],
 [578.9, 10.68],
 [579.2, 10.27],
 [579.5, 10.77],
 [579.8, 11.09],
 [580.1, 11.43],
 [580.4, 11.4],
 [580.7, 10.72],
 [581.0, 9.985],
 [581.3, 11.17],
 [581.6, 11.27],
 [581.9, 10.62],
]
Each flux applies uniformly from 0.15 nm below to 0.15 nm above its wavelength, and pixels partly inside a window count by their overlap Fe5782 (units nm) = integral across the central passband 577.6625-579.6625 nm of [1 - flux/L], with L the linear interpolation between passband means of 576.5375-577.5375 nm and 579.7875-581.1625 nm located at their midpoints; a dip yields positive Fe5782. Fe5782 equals 0.17 nm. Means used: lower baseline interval 11.1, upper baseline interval 10.9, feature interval 10.1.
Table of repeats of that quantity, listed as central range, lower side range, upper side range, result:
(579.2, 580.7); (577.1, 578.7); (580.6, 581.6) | -0.08 nm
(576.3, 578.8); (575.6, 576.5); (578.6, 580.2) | 0.09 nm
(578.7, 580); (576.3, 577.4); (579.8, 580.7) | 0.07 nm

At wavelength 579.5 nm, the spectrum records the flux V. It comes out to 10.77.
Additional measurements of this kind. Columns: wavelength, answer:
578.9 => 10.68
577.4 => 10.38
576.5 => 11.84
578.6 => 9.307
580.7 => 10.72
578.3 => 8.669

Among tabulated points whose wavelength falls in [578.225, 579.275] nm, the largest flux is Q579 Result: 10.68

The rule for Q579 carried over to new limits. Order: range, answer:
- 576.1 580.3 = 11.89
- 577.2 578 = 11.21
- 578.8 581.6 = 11.43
